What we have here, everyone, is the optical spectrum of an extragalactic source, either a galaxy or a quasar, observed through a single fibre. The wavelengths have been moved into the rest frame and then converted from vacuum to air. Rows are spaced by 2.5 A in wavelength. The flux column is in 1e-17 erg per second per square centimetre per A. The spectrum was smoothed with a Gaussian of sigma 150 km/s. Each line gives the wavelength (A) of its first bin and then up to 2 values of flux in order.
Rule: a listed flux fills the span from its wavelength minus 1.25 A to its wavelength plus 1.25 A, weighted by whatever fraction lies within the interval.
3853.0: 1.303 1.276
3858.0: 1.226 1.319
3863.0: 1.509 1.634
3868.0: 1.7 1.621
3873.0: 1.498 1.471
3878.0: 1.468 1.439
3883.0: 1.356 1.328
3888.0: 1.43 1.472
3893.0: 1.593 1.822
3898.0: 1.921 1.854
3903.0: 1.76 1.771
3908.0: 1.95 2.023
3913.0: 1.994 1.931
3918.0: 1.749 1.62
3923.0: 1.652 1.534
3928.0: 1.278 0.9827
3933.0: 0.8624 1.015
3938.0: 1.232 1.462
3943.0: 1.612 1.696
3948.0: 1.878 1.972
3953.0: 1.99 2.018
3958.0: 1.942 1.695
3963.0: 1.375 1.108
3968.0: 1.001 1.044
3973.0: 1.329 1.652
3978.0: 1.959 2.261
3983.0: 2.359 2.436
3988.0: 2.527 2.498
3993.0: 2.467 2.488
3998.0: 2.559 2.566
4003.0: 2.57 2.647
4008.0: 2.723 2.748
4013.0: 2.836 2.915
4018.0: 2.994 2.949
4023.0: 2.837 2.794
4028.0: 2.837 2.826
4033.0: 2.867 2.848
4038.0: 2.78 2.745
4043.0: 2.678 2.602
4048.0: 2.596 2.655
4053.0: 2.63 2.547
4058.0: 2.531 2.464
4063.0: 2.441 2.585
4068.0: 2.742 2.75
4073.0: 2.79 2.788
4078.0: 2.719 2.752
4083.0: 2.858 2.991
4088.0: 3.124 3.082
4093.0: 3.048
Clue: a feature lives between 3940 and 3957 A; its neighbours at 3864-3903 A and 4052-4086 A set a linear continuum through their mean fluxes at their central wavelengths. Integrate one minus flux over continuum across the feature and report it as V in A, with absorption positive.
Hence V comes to 1.3 A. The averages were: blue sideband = 1.58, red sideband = 2.68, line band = 1.82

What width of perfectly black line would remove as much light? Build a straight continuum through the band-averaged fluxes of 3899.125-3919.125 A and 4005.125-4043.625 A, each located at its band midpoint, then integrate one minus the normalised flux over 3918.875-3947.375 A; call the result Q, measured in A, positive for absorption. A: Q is 9.60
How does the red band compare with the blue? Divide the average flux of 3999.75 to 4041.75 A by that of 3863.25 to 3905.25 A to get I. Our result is 1.76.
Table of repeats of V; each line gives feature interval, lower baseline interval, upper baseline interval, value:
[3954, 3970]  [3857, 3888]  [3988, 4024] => 5.4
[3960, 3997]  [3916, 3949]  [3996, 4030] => 5.6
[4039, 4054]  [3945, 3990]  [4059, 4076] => -1.1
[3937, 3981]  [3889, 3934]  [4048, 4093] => 8.0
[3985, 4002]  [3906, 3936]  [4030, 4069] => -2.6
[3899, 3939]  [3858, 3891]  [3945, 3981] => -0.6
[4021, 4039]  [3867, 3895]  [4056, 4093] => -2.6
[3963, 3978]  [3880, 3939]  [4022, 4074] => 5.6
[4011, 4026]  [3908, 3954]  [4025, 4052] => -2.1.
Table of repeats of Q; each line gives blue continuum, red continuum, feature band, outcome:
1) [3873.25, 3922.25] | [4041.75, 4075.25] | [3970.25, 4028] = -4.80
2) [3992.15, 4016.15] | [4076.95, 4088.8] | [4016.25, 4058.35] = -0.15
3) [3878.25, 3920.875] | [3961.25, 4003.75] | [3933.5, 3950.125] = 3.38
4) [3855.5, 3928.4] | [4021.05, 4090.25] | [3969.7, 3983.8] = 2.77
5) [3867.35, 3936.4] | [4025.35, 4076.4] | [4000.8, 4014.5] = -1.93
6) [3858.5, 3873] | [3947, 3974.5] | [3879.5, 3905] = -0.96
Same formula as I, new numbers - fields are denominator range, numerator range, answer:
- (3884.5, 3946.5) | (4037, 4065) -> 1.65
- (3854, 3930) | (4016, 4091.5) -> 1.73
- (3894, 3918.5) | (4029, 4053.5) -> 1.45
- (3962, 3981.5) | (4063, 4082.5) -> 1.87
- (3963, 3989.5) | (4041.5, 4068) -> 1.47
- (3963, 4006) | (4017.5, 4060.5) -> 1.33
